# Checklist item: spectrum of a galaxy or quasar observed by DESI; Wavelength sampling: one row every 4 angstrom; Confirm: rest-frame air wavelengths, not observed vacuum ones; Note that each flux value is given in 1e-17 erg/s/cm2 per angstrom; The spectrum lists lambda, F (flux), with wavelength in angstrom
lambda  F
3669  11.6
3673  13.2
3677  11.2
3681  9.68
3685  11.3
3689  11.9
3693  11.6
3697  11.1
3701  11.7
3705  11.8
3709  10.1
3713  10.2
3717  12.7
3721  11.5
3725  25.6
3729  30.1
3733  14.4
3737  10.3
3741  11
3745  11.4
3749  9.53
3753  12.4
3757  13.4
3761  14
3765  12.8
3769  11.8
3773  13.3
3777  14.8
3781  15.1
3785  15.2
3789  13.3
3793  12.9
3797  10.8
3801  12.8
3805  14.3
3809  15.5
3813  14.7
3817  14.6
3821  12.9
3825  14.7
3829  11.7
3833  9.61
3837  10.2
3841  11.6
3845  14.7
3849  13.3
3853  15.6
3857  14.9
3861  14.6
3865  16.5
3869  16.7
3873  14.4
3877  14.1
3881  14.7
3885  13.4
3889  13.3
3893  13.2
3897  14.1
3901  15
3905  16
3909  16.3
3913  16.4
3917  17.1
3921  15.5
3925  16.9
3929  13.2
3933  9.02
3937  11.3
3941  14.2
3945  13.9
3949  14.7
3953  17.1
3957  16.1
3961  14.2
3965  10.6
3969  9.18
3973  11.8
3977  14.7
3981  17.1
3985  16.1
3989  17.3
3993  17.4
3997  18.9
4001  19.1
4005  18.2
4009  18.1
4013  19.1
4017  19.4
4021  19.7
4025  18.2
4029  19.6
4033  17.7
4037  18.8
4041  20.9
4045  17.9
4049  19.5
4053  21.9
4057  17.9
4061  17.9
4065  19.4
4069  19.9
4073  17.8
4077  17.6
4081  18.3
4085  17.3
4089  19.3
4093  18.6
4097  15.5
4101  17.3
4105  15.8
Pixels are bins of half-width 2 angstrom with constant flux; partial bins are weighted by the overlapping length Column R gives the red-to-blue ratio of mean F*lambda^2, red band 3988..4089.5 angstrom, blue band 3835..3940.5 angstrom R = 1.41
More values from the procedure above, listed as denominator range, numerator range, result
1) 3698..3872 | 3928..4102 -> 1.39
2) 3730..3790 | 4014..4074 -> 1.68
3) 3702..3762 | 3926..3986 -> 1.10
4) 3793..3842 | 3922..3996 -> 1.20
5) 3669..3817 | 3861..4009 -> 1.25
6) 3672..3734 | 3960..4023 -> 1.39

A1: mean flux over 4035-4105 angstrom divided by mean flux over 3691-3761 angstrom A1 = 1.37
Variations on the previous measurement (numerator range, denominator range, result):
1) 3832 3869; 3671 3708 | 1.20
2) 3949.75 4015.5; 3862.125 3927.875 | 1.05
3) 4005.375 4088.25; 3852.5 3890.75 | 1.27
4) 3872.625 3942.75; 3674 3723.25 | 1.26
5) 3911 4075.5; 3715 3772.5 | 1.16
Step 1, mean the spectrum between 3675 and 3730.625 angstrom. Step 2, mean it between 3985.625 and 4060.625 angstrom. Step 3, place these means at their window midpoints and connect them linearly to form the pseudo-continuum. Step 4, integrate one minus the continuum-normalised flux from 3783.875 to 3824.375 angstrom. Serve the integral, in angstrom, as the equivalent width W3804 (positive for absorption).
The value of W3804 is 3.9 angstrom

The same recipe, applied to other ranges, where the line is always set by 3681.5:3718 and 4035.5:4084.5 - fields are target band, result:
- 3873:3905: 2.45 angstrom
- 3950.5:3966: 1.85 angstrom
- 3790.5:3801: 0.96 angstrom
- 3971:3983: 1.85 angstrom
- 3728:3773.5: -3.84 angstrom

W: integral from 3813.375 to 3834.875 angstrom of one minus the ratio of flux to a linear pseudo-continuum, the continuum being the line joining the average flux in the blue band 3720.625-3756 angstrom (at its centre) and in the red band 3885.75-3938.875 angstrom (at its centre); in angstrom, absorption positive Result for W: 2.84 angstrom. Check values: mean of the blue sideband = 15.3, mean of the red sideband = 14.4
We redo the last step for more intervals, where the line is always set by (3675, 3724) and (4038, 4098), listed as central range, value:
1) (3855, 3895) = 0.9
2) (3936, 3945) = 1.7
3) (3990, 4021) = -2.0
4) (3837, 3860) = 1.2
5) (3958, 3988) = 5.8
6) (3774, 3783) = -1.2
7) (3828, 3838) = 2.6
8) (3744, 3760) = 0.9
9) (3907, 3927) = -0.9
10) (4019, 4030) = -0.8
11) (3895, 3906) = 0.4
